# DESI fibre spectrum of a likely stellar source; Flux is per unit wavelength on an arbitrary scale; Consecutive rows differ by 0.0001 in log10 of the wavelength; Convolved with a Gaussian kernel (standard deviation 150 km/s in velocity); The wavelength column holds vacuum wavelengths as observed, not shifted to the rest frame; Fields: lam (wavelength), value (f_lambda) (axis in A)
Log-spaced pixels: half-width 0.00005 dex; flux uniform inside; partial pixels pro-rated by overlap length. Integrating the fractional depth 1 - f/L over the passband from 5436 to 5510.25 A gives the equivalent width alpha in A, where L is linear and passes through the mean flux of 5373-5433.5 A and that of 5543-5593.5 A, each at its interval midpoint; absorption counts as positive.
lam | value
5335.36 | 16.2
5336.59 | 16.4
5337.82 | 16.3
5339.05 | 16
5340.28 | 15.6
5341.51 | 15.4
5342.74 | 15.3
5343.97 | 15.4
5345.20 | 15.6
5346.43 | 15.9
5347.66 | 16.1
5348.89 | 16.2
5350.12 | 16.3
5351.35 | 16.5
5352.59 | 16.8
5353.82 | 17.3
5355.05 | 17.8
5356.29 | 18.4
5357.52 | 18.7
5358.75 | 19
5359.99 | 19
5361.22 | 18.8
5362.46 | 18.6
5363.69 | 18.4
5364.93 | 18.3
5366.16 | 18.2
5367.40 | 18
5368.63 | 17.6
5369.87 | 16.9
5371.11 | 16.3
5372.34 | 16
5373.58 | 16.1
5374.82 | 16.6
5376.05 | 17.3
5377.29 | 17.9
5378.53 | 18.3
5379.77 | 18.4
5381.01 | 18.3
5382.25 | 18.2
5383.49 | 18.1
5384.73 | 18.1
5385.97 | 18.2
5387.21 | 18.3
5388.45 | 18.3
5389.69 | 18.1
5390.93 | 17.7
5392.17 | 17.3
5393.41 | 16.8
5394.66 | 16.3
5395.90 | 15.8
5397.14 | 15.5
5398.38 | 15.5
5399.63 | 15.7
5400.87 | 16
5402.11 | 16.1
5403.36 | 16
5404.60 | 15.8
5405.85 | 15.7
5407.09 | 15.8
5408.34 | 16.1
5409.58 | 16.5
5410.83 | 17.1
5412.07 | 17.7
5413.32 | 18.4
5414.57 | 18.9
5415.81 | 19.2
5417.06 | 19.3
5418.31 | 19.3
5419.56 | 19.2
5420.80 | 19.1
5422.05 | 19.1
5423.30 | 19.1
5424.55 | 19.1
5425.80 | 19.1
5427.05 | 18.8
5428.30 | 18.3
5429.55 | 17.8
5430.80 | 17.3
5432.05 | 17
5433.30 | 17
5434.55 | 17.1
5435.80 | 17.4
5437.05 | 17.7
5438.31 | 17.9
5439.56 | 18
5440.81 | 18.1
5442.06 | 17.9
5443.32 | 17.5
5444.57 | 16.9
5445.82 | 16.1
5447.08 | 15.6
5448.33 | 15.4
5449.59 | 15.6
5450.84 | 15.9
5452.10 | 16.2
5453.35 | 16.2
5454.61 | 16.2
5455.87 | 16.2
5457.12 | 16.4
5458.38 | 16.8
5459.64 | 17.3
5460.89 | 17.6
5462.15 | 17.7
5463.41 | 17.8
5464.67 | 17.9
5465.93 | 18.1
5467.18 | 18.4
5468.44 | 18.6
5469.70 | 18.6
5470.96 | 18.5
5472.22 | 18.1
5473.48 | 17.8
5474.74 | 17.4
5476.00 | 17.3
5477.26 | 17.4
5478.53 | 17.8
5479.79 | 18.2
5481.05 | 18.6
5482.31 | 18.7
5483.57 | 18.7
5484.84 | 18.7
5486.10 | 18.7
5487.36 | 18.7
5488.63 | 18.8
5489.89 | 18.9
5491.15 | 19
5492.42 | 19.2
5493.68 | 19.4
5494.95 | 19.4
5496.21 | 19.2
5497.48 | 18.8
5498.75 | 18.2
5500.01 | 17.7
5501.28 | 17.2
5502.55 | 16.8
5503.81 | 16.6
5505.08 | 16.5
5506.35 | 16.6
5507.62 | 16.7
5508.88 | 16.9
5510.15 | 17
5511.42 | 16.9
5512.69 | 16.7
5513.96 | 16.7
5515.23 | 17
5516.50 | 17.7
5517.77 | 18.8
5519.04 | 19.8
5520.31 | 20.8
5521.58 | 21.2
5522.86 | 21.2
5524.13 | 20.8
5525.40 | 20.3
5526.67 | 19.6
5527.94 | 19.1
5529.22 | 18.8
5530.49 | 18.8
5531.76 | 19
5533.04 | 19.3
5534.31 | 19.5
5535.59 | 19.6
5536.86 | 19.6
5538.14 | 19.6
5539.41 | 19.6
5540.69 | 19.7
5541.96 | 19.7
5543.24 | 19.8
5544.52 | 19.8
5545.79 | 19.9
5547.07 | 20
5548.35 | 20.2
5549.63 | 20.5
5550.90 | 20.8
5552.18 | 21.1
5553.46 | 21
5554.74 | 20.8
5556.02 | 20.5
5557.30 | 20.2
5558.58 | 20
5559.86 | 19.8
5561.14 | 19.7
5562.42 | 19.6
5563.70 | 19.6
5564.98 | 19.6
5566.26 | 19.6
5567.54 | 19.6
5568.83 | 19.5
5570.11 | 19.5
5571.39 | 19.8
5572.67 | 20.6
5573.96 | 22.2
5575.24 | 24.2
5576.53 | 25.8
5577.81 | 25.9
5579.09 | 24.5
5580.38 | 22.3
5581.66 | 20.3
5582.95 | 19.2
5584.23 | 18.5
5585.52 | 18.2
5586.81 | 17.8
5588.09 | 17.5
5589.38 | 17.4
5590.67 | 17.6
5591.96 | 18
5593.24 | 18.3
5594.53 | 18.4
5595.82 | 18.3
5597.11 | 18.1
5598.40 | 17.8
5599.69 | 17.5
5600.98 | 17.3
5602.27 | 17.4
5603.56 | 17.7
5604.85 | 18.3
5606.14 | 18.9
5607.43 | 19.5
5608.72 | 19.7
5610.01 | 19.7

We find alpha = 4.2 A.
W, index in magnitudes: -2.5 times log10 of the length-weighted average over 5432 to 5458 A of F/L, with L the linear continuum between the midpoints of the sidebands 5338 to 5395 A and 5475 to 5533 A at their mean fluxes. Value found 0.07 mag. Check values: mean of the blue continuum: 17.3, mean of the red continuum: 18.4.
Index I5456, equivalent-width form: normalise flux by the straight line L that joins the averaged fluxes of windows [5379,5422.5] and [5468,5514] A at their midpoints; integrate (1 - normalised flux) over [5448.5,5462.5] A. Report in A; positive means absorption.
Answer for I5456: 1.0 A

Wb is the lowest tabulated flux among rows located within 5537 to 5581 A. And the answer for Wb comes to 19.5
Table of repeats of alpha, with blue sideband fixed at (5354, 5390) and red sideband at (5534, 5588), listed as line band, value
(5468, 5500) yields 1.5 A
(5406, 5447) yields 1.7 A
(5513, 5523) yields 0.4 A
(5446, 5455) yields 1.5 A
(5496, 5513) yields 2.1 A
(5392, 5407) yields 1.9 A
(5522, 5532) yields 0.1 A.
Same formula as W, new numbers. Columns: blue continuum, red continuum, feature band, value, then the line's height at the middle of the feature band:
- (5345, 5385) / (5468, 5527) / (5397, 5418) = 0.06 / 17.8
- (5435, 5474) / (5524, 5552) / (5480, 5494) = -0.04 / 18.2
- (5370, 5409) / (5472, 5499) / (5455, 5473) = 0.03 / 18.2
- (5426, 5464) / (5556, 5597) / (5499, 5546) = 0.01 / 18.8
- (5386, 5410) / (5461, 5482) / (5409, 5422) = -0.10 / 16.9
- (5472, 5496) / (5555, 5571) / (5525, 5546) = -0.01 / 19.3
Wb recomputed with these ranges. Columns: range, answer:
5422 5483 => 15.4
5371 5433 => 15.5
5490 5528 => 16.5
